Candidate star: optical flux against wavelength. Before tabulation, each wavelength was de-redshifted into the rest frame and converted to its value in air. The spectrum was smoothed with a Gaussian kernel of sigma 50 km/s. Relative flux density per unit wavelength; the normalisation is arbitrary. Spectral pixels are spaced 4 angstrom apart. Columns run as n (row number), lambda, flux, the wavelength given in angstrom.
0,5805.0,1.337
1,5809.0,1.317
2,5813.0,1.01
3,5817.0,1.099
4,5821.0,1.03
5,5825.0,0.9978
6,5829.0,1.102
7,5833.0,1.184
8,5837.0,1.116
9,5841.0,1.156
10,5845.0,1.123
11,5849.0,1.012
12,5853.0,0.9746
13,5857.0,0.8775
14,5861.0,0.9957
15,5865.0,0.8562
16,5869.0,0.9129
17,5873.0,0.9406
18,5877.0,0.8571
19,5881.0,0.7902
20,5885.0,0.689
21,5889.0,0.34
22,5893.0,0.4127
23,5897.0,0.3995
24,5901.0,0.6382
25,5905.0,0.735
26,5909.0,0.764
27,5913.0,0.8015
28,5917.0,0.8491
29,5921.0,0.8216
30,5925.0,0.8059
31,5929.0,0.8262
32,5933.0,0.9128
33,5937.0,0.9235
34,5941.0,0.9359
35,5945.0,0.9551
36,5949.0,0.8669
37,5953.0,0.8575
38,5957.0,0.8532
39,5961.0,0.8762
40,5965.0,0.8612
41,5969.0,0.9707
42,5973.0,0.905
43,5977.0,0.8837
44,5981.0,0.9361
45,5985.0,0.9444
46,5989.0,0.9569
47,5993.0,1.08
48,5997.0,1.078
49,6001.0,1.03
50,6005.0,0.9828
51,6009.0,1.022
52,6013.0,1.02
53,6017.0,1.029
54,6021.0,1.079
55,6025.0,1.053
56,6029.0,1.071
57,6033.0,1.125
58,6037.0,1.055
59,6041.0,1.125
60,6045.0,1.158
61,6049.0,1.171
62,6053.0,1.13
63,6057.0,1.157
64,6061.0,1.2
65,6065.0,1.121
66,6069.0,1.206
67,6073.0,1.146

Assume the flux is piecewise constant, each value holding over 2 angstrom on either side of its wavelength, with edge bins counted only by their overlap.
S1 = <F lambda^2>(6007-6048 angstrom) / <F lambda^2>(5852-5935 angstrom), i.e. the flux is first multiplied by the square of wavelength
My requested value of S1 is 1.5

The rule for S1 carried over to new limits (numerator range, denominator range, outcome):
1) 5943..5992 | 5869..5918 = 1.35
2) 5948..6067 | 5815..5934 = 1.24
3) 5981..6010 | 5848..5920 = 1.37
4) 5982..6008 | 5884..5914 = 1.77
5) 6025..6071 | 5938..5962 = 1.31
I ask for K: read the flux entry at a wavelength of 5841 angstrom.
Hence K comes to 1.156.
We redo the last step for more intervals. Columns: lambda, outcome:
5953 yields 0.8575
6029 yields 1.071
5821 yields 1.03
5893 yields 0.4127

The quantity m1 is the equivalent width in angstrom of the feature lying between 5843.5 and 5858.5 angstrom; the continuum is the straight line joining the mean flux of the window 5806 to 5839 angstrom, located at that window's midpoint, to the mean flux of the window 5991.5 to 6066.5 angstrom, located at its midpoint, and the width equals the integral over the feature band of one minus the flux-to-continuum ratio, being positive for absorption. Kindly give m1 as 1.5 angstrom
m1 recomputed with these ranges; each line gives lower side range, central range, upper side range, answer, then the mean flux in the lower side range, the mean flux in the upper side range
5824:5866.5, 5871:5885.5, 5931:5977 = 2.4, 1.04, 0.901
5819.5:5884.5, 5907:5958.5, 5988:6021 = 7.7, 0.988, 1.03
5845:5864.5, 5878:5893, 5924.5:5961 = 5.5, 0.973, 0.885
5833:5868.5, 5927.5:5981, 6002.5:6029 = 6.9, 1.02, 1.03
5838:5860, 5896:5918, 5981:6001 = 6.8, 1.03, 1.01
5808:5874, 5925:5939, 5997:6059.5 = 2.4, 1.04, 1.08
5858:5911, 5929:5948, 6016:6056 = -1.3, 0.721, 1.1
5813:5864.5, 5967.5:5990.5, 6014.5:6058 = 3.3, 1.05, 1.1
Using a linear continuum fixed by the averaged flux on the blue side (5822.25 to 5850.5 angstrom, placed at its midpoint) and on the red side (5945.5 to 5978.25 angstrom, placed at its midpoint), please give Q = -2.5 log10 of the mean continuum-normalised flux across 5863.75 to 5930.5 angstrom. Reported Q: 0.34 mag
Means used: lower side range 1.1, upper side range 0.888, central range 0.73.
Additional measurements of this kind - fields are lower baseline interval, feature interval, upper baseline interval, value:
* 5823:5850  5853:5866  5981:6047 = 0.18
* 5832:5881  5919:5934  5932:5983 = 0.11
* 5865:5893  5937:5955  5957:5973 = -0.06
